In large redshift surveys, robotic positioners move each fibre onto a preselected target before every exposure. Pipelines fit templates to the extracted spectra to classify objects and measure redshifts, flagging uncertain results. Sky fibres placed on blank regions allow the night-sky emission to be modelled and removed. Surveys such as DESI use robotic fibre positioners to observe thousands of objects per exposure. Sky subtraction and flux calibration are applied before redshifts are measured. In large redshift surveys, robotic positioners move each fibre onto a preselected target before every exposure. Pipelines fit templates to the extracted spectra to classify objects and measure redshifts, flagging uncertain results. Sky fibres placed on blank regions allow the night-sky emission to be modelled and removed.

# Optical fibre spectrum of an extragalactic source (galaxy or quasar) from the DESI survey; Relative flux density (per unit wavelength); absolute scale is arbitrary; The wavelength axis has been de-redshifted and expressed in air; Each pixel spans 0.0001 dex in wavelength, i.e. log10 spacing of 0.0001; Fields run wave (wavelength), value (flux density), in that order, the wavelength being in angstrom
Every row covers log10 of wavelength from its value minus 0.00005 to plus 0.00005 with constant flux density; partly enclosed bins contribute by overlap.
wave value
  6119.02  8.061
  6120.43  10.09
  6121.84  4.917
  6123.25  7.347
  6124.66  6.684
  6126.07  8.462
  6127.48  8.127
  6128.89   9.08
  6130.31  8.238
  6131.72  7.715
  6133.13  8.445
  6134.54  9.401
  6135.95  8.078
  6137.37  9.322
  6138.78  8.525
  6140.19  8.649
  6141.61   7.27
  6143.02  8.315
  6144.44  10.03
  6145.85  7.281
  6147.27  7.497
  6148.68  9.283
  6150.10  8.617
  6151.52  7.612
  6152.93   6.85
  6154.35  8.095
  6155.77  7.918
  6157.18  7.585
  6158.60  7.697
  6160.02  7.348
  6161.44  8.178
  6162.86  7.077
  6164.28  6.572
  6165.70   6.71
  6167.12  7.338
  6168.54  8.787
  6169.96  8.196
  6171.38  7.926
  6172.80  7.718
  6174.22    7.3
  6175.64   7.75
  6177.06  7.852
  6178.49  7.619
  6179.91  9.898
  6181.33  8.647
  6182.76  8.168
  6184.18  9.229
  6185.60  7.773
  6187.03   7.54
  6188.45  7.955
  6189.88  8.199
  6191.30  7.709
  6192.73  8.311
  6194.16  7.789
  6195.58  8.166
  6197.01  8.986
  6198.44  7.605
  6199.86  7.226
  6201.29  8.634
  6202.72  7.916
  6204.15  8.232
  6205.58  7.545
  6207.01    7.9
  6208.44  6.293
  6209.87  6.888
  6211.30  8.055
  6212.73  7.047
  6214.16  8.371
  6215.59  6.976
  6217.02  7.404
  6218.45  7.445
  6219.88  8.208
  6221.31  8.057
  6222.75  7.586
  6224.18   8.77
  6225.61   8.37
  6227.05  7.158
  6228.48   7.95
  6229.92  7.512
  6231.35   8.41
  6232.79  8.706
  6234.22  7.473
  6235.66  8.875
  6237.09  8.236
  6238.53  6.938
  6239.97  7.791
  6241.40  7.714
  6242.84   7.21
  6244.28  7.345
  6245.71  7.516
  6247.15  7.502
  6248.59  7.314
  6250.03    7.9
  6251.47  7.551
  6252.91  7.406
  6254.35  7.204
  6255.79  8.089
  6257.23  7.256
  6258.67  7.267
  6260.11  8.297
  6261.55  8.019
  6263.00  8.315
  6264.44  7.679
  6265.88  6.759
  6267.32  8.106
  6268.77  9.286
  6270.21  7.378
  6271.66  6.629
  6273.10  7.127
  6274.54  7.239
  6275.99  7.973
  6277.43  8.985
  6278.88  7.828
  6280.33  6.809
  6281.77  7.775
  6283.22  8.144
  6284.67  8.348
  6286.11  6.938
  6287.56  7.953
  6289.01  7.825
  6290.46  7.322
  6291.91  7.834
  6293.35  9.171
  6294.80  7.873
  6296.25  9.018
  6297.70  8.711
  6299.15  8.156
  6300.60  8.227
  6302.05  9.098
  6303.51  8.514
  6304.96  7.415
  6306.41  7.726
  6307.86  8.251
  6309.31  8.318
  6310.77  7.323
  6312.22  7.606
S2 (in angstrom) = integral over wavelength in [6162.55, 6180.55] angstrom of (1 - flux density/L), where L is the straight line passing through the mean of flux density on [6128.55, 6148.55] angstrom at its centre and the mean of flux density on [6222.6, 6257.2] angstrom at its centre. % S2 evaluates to 1.0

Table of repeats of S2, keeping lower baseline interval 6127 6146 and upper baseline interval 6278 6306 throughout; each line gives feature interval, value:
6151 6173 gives 2.16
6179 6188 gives -0.15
